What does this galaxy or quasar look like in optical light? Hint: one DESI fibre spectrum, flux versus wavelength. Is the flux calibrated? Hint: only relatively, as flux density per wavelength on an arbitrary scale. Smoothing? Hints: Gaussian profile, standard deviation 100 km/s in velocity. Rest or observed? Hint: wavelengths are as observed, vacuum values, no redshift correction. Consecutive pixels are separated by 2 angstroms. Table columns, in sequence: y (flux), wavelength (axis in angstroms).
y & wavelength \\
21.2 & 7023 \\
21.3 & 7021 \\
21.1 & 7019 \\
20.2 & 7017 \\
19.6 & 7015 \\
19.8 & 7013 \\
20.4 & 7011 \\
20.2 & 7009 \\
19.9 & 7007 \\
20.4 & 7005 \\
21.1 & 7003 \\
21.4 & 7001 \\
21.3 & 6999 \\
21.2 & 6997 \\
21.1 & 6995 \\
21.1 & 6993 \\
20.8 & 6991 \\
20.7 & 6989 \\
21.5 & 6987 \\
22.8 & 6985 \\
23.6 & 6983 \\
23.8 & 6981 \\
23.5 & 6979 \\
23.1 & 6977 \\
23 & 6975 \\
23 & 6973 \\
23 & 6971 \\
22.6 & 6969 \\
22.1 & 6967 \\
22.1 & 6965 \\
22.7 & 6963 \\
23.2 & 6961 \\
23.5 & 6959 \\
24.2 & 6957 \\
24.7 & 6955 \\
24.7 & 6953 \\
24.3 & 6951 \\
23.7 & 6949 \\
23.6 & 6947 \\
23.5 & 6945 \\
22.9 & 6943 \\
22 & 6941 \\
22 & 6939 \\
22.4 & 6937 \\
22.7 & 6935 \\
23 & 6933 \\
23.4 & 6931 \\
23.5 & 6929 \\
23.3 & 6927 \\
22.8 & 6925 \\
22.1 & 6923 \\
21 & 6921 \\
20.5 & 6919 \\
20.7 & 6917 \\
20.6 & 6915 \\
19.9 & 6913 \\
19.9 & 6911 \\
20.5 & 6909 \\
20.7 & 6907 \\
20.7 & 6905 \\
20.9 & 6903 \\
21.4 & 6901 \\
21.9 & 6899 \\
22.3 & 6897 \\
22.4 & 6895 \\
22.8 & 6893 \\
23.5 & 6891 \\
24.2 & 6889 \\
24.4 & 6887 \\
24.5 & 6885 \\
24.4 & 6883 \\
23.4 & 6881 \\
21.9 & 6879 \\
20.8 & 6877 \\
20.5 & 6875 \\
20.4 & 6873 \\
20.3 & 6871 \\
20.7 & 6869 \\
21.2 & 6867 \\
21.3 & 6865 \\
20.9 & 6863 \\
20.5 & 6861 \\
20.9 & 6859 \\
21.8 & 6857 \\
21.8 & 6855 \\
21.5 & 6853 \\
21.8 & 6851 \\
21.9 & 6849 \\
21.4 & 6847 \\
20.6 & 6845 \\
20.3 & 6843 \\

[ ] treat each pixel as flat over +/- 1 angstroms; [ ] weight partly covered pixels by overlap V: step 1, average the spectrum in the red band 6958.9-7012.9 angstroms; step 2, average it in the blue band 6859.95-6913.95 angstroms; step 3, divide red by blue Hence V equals 1.01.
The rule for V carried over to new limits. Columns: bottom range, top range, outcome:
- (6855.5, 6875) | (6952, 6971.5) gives 1.11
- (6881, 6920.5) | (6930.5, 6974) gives 1.06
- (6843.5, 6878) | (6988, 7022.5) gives 0.98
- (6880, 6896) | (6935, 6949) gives 0.96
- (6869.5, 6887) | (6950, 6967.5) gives 1.06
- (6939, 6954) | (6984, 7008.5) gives 0.90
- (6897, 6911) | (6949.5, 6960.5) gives 1.15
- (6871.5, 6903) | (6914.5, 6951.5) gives 1.00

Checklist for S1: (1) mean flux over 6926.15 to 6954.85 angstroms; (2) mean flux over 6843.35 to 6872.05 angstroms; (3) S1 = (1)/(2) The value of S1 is 1.1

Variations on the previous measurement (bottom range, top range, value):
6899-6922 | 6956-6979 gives 1.11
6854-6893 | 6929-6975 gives 1.05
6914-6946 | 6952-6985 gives 1.05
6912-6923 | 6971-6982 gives 1.12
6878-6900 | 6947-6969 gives 1.01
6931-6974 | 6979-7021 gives 0.91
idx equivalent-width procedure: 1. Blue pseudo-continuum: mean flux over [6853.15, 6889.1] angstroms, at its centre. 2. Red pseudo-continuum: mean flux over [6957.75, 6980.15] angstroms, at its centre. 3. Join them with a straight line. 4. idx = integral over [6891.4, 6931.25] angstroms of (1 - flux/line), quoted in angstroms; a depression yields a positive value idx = 1.3 angstroms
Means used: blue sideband 21.8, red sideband 22.9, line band 21.6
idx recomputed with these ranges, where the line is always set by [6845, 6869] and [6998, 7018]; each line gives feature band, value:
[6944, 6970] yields -3.4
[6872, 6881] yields 0.0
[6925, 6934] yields -1.0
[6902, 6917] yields 0.4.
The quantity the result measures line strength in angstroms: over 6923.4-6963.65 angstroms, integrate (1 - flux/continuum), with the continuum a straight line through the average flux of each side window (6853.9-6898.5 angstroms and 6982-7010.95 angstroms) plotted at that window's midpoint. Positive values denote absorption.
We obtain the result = -3.2 angstroms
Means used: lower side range 22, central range 23.3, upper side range 21.2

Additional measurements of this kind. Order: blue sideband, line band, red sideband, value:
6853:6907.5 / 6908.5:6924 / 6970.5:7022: 0.78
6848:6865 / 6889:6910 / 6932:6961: 0.46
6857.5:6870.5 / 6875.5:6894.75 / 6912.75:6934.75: -1.73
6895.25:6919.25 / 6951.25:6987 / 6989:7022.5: -4.26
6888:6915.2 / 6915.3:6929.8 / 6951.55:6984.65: 0.15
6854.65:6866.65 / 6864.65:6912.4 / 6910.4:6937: -0.89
